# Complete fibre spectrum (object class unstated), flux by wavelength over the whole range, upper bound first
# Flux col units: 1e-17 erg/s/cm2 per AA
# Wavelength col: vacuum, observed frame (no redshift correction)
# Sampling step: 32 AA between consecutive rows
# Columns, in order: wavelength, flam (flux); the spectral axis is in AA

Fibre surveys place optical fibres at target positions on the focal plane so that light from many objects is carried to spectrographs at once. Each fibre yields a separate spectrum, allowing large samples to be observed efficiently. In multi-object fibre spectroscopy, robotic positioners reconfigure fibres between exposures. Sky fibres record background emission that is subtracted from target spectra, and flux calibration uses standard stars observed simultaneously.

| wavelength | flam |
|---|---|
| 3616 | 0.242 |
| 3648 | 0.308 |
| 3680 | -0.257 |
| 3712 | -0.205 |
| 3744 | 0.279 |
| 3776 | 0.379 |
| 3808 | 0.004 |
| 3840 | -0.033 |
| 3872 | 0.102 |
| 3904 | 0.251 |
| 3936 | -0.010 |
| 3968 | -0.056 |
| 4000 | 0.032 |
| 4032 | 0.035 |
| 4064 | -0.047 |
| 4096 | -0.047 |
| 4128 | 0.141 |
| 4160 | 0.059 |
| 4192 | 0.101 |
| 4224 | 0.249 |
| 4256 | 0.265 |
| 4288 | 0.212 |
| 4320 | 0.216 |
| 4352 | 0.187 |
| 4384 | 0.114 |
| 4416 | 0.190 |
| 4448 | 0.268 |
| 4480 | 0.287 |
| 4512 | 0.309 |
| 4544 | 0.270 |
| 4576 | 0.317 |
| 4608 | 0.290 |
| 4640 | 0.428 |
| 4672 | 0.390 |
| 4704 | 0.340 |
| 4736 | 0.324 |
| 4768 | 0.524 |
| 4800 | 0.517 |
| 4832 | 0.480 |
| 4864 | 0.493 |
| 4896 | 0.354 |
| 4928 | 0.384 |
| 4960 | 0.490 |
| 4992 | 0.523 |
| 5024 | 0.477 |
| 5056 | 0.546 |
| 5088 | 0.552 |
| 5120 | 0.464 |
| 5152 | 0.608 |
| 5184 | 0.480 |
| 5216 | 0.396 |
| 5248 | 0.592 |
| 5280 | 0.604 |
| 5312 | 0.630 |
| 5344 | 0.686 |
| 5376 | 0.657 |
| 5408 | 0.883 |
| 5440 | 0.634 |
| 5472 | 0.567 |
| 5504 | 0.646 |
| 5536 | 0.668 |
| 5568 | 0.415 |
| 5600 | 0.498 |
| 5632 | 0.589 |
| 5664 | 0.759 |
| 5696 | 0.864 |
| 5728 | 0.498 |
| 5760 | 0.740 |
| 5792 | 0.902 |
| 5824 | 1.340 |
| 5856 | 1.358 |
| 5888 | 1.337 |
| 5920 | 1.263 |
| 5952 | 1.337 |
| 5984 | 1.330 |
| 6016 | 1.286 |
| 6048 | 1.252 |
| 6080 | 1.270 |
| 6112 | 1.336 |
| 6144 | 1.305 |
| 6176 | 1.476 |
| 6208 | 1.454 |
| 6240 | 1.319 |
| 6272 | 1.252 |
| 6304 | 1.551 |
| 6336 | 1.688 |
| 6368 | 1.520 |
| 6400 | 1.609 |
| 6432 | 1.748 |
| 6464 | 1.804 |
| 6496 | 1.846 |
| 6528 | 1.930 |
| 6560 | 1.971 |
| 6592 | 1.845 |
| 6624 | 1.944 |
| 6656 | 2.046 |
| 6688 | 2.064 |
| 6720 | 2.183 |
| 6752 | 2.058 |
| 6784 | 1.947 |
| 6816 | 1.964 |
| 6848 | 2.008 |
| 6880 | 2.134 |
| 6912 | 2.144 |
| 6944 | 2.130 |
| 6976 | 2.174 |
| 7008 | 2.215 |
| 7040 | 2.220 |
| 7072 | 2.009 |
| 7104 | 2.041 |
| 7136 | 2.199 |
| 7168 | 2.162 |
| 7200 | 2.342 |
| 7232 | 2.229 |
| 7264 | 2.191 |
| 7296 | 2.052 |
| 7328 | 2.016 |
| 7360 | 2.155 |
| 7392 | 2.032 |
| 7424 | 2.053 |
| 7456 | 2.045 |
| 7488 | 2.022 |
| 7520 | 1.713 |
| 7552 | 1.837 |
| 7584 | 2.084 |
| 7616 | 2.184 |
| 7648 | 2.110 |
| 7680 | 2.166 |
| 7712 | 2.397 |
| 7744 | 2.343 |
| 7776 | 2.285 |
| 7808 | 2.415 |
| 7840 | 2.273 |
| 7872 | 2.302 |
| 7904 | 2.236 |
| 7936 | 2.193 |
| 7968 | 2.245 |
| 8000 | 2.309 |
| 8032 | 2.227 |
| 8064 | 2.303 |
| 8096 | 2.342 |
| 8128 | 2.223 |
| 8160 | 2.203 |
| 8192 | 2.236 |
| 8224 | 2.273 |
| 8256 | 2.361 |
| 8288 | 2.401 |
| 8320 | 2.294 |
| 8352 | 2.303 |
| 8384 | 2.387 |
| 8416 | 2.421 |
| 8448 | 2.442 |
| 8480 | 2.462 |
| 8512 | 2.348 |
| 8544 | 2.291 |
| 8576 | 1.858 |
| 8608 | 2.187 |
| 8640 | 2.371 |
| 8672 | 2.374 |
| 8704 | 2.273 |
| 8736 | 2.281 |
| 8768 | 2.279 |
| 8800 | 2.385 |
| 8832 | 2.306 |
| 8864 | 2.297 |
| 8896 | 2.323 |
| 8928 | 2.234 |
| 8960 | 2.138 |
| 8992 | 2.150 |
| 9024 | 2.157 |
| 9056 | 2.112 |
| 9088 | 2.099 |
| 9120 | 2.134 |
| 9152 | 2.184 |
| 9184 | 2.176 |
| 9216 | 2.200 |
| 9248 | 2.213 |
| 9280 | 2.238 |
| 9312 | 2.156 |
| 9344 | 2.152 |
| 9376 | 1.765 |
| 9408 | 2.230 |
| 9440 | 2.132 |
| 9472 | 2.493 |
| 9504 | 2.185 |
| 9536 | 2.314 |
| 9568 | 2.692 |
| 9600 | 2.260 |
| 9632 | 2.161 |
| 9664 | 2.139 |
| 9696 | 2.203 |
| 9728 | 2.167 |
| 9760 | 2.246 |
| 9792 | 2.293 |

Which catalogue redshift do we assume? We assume 0.45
